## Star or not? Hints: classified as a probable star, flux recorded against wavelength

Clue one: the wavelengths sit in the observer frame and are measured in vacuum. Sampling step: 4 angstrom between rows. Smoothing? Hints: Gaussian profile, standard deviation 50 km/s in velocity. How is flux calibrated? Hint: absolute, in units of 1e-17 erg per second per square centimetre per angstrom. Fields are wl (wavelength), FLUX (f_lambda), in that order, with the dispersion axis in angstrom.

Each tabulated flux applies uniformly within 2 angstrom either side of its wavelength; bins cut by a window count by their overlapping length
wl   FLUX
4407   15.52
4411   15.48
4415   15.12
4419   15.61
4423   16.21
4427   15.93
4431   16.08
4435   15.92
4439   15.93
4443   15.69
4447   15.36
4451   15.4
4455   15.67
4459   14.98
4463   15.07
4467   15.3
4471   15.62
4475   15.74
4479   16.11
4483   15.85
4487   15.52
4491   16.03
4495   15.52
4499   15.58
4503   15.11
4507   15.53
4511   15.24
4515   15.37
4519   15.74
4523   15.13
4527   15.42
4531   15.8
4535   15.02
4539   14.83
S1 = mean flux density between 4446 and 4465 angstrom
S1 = 15.3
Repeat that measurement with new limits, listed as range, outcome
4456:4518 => 15.5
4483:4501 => 15.7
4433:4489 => 15.6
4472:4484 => 15.9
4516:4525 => 15.4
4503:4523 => 15.4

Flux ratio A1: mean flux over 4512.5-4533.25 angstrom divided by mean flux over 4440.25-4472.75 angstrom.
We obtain 1.01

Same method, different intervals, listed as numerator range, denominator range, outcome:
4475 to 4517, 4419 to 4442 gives 0.98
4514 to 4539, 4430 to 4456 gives 0.98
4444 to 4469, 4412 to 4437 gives 0.97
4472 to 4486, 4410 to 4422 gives 1.03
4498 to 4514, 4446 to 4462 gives 1.00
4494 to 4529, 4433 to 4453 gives 0.98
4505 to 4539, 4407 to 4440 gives 0.98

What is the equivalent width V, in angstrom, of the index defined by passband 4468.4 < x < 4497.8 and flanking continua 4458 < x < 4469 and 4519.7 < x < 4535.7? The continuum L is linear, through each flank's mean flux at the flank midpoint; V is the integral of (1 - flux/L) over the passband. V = -1.0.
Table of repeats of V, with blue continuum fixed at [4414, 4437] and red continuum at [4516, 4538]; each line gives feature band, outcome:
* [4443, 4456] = 0.2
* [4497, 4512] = 0.1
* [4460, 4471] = 0.3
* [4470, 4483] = -0.2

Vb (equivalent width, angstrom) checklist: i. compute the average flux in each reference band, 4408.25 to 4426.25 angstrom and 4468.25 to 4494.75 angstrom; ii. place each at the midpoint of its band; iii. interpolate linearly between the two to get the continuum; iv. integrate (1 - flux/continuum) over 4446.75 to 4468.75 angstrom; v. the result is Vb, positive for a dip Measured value 0.6 angstrom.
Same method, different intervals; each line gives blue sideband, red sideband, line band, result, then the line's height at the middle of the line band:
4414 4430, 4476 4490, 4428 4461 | 0.3 angstrom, 15.8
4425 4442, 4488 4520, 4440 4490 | 0.7 angstrom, 15.8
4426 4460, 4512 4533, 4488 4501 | -0.1 angstrom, 15.5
